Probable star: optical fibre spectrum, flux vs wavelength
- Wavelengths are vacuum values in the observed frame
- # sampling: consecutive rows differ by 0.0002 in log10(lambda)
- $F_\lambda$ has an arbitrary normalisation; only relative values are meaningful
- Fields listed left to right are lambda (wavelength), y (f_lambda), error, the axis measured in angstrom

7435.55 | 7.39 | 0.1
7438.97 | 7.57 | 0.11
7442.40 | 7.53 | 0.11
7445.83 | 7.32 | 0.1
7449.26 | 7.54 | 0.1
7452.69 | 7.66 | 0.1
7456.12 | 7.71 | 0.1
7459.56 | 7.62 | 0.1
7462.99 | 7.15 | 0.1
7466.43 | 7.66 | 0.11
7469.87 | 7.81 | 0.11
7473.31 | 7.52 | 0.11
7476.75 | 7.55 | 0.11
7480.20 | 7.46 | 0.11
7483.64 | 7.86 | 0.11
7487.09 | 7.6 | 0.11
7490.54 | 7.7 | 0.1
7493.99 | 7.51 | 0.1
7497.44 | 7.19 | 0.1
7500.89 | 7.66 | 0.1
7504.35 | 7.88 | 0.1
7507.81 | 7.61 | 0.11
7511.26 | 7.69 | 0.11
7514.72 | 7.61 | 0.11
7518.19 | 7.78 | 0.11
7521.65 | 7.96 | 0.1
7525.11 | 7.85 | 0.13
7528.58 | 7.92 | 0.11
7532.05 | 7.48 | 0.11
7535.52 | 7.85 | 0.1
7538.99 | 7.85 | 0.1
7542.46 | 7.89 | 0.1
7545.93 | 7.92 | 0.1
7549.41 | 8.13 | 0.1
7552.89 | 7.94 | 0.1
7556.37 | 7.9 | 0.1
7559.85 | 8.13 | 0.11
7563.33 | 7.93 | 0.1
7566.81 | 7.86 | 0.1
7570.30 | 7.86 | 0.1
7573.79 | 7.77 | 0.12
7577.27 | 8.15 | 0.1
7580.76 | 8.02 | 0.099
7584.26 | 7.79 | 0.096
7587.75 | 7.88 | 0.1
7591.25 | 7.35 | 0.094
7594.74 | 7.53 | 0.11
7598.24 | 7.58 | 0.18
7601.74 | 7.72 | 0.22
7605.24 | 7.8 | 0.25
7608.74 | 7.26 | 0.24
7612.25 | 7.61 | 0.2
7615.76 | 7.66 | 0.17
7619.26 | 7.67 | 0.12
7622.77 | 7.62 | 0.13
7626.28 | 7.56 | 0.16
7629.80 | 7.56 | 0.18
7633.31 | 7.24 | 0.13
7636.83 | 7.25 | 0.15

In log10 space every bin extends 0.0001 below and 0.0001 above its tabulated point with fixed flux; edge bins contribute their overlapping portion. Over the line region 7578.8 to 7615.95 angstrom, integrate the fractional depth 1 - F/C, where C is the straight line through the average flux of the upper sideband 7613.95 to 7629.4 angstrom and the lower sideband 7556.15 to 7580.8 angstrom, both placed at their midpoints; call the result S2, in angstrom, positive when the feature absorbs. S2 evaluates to 0.6 angstrom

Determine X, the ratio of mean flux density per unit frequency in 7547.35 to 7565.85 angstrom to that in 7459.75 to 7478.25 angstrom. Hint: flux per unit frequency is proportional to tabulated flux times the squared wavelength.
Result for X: 1.08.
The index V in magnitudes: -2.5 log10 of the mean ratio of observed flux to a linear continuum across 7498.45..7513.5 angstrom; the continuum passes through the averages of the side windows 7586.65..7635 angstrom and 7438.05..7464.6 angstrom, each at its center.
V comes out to -0.02 mag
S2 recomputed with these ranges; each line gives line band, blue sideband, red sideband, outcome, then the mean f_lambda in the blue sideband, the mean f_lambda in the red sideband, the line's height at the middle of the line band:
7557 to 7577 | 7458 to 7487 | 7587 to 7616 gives -0.9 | 7.58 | 7.58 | 7.58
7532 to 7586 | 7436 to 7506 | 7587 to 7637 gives -2.5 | 7.57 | 7.56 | 7.56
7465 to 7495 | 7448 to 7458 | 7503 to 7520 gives 0.2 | 7.64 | 7.71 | 7.67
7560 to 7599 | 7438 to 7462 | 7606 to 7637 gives -1.5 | 7.55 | 7.51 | 7.52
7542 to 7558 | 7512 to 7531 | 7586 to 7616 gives -0.5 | 7.8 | 7.6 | 7.73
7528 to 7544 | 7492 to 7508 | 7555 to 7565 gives 0.1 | 7.57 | 7.99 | 7.82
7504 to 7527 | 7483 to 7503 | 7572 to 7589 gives -0.3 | 7.58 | 7.92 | 7.67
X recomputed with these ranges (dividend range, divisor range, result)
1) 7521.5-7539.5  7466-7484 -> 1.04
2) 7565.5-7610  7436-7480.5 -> 1.06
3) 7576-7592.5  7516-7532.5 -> 1.02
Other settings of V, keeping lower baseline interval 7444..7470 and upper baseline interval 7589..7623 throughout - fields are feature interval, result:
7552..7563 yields -0.06 mag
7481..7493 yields -0.02 mag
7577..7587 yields -0.05 mag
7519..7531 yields -0.04 mag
